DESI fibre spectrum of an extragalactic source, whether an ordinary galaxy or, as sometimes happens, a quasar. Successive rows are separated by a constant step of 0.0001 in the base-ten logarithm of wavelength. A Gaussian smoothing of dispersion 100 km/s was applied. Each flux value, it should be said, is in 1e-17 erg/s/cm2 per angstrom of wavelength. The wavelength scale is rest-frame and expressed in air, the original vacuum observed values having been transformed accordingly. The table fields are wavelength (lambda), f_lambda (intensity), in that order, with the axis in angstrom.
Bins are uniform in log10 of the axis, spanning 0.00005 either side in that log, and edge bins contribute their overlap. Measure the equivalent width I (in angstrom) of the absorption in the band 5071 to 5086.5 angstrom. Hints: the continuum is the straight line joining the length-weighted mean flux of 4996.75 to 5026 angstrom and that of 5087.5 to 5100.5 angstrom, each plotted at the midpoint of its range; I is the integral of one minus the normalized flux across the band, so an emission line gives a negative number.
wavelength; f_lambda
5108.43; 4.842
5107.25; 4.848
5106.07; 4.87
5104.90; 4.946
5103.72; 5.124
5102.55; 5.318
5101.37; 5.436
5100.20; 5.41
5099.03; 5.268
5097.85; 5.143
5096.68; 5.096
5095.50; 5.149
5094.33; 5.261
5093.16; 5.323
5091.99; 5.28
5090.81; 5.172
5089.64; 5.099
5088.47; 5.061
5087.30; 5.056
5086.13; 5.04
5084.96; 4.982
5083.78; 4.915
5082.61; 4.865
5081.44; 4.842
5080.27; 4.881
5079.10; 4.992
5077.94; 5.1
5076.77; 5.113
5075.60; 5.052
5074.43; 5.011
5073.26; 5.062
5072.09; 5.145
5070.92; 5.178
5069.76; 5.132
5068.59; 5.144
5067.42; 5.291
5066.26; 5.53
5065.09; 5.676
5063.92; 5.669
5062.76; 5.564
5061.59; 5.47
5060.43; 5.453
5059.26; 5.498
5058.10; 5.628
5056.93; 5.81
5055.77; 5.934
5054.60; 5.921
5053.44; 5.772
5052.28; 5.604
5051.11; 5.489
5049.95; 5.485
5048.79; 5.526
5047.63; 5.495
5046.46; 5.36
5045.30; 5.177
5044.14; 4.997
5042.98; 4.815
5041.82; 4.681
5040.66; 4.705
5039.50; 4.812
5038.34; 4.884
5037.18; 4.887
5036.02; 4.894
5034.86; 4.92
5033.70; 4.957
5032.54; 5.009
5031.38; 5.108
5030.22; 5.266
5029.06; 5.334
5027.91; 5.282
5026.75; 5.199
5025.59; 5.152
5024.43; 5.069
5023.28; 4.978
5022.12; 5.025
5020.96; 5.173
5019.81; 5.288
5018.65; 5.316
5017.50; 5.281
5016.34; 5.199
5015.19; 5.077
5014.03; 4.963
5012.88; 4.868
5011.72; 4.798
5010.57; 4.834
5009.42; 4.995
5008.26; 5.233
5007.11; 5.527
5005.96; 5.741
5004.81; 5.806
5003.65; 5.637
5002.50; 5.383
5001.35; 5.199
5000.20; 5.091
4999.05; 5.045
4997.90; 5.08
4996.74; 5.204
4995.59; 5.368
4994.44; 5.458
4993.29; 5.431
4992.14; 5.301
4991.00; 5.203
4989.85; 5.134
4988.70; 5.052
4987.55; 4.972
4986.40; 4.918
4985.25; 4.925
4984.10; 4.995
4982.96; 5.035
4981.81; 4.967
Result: 0.6 angstrom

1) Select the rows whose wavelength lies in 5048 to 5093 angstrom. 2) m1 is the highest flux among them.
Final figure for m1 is 5.934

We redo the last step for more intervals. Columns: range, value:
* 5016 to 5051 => 5.526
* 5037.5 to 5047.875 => 5.495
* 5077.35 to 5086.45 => 5.1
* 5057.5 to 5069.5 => 5.676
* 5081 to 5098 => 5.323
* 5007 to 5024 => 5.527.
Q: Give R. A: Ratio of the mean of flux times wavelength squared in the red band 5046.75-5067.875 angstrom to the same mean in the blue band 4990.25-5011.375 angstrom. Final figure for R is 1.08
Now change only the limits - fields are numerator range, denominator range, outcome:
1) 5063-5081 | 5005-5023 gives 1.03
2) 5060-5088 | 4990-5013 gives 1.01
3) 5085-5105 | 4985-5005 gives 1.03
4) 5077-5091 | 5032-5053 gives 1.00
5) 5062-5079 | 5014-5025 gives 1.04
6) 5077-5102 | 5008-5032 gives 1.03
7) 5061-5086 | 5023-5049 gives 1.04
